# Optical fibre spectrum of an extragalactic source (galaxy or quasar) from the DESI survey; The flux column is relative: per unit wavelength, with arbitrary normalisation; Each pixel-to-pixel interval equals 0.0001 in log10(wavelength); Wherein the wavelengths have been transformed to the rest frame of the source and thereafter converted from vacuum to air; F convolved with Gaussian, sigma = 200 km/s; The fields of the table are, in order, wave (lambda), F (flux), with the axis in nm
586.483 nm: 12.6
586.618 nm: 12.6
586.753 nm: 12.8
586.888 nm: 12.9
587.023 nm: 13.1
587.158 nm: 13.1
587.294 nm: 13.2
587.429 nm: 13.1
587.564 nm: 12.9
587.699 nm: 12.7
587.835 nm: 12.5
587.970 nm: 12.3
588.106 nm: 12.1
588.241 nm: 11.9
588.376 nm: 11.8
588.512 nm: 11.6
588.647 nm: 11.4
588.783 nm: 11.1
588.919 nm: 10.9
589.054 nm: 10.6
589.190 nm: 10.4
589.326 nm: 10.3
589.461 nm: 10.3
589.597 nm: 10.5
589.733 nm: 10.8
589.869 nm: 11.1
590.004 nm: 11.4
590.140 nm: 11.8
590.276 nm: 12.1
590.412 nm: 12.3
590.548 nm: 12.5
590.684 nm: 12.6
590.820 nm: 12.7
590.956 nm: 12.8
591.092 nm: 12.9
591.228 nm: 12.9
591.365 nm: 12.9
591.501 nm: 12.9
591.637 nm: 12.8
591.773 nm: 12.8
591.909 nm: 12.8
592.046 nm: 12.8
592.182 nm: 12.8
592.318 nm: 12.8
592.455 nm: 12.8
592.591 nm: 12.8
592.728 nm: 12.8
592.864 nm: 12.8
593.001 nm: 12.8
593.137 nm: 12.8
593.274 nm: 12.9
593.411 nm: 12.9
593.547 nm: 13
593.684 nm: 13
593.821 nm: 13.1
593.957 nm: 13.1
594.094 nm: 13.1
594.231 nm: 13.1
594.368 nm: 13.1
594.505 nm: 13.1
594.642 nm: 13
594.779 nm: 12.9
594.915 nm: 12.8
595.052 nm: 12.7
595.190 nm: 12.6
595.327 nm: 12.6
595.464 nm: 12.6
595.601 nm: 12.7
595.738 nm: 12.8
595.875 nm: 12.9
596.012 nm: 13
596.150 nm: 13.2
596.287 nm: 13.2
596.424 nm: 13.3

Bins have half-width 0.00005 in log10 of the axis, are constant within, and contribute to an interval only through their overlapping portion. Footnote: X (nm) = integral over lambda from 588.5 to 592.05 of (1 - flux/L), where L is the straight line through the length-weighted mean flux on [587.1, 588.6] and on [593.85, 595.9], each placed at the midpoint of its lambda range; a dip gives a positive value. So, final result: 0.22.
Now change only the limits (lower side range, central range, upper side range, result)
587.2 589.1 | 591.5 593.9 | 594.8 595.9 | -0.075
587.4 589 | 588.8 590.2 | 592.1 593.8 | 0.162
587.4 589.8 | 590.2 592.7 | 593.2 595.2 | -0.099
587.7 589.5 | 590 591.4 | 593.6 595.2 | -0.061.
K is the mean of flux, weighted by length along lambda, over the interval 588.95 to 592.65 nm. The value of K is 12.1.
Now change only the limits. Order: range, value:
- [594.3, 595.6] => 12.8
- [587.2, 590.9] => 11.7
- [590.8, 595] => 12.9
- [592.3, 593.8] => 12.9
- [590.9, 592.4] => 12.8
